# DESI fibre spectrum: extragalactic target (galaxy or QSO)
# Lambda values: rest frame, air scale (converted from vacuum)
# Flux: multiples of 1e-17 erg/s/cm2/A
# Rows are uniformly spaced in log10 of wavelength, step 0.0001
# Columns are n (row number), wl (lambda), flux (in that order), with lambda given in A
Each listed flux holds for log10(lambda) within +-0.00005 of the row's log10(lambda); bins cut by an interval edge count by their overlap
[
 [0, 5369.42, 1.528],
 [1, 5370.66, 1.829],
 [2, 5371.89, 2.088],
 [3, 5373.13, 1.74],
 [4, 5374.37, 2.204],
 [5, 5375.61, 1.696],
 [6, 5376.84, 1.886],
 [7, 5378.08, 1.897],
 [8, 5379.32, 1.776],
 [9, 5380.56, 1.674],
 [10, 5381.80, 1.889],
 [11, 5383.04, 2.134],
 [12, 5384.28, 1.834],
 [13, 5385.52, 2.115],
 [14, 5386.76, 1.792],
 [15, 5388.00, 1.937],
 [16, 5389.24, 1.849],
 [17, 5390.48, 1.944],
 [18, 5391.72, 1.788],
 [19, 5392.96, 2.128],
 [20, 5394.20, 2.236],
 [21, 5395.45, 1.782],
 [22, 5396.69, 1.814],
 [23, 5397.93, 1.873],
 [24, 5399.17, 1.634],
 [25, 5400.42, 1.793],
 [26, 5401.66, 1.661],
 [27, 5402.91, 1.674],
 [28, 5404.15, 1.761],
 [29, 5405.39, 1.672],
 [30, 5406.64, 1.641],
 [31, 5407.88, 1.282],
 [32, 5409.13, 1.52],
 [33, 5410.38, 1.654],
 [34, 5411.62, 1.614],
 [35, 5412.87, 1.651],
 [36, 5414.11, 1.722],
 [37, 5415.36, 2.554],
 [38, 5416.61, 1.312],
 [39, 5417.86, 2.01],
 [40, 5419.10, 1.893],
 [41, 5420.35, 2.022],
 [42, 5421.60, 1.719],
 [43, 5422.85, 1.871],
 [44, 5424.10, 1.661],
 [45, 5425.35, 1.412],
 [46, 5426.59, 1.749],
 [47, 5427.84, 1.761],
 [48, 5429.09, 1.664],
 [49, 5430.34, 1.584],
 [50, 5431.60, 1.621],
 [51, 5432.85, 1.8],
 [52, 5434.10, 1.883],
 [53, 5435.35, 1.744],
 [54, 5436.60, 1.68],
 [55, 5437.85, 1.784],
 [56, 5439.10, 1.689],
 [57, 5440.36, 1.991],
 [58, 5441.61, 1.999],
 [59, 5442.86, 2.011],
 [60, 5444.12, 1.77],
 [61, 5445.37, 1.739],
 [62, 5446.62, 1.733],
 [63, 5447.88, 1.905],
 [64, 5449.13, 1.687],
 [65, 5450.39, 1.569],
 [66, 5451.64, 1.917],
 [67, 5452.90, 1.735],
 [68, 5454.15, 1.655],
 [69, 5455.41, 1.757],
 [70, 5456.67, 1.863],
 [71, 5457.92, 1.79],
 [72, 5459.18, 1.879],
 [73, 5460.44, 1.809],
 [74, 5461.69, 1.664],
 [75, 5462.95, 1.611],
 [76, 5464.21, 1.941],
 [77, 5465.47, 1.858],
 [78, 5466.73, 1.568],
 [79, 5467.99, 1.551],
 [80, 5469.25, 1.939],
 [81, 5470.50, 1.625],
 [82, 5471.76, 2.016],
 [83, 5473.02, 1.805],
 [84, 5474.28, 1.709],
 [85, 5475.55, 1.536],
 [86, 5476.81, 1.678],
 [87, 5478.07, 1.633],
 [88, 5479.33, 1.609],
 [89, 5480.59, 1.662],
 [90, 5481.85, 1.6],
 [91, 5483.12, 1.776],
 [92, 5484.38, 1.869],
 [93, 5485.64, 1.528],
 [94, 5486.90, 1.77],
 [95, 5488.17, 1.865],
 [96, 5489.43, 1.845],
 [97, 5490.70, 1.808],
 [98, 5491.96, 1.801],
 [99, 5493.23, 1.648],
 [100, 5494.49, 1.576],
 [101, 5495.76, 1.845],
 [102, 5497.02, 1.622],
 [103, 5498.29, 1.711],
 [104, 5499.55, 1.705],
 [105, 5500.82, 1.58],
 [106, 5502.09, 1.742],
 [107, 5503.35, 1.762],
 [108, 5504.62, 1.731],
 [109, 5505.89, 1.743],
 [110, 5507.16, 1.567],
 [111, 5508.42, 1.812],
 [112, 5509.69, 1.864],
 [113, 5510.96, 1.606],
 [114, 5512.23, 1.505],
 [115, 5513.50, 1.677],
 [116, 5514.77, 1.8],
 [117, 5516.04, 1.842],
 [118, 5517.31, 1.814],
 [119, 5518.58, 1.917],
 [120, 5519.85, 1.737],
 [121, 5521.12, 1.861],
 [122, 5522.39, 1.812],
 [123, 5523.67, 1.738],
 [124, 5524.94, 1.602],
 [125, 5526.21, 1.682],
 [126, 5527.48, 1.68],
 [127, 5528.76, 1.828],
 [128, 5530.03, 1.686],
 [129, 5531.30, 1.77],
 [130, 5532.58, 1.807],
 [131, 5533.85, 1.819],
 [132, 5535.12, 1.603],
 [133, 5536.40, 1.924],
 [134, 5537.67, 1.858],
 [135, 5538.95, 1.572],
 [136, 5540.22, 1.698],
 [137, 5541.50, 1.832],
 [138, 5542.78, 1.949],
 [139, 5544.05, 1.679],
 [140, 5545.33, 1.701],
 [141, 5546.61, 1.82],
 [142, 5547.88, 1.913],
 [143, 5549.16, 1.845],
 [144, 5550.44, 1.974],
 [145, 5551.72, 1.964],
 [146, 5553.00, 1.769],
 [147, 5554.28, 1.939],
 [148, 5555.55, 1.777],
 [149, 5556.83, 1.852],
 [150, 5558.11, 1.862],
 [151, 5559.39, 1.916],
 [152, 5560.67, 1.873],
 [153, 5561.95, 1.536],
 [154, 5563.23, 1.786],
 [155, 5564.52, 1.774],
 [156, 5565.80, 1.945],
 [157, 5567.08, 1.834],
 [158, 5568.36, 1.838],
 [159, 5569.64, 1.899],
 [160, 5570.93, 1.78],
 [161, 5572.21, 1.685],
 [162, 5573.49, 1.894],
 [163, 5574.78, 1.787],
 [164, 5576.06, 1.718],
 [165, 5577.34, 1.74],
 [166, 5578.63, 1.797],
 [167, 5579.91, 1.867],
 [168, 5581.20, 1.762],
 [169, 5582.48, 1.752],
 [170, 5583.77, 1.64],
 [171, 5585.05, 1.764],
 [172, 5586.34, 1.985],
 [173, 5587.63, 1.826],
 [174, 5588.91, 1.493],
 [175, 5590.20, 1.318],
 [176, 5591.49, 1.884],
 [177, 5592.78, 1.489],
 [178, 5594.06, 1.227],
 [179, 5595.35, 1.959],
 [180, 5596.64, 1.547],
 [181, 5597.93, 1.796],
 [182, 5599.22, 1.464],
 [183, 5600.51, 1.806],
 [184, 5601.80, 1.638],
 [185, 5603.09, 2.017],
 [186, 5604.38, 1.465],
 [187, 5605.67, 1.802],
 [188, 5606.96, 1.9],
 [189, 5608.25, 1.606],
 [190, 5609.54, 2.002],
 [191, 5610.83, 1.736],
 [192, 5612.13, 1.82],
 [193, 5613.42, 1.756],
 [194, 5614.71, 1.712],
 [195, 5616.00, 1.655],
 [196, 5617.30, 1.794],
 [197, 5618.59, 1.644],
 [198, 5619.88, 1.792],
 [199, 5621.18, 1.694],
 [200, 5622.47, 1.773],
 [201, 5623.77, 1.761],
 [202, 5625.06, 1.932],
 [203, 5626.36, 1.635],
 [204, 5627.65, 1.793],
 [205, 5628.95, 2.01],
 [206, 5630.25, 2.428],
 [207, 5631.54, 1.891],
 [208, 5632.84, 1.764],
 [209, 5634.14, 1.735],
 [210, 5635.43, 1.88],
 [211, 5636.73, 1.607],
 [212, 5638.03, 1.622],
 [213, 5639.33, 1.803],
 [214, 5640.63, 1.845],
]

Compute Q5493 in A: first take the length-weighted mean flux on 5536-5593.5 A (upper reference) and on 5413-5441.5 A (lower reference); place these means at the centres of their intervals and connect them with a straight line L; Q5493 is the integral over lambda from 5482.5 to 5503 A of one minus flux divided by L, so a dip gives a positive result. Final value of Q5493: 0.6 A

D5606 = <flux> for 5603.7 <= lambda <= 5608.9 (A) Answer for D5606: 1.7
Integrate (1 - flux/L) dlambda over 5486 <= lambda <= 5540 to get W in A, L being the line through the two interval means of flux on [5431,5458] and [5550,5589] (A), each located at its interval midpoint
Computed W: 1.8 A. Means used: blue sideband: 1.79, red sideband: 1.81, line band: 1.74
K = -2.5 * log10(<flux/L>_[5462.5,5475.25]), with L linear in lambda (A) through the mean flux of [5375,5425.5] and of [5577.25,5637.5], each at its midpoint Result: 0.017 mag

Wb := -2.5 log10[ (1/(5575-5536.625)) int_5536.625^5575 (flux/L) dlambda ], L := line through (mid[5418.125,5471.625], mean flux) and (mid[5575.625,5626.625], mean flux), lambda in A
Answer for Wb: -0.05 mag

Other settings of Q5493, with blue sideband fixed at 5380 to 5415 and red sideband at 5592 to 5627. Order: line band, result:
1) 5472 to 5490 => 0.54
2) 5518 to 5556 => -1.01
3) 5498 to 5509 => 0.32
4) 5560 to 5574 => -0.55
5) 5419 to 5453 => 0.20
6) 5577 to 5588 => -0.40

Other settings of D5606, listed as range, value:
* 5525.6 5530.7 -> 1.72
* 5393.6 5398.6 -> 1.92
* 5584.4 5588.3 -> 1.86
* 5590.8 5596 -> 1.64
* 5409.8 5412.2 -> 1.64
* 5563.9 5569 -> 1.85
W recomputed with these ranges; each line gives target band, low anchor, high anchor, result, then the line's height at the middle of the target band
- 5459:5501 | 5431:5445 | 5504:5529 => 1.18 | 1.77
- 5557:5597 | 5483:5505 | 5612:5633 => 0.81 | 1.79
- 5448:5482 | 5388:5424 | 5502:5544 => 0.72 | 1.77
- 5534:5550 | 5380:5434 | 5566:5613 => -0.32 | 1.75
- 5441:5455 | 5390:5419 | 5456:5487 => -0.37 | 1.75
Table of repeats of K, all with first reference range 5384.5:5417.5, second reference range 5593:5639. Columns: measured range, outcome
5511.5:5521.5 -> 0.00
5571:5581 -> -0.01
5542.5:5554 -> -0.05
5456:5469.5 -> 0.01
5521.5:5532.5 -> 0.02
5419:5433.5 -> 0.04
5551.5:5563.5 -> -0.03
